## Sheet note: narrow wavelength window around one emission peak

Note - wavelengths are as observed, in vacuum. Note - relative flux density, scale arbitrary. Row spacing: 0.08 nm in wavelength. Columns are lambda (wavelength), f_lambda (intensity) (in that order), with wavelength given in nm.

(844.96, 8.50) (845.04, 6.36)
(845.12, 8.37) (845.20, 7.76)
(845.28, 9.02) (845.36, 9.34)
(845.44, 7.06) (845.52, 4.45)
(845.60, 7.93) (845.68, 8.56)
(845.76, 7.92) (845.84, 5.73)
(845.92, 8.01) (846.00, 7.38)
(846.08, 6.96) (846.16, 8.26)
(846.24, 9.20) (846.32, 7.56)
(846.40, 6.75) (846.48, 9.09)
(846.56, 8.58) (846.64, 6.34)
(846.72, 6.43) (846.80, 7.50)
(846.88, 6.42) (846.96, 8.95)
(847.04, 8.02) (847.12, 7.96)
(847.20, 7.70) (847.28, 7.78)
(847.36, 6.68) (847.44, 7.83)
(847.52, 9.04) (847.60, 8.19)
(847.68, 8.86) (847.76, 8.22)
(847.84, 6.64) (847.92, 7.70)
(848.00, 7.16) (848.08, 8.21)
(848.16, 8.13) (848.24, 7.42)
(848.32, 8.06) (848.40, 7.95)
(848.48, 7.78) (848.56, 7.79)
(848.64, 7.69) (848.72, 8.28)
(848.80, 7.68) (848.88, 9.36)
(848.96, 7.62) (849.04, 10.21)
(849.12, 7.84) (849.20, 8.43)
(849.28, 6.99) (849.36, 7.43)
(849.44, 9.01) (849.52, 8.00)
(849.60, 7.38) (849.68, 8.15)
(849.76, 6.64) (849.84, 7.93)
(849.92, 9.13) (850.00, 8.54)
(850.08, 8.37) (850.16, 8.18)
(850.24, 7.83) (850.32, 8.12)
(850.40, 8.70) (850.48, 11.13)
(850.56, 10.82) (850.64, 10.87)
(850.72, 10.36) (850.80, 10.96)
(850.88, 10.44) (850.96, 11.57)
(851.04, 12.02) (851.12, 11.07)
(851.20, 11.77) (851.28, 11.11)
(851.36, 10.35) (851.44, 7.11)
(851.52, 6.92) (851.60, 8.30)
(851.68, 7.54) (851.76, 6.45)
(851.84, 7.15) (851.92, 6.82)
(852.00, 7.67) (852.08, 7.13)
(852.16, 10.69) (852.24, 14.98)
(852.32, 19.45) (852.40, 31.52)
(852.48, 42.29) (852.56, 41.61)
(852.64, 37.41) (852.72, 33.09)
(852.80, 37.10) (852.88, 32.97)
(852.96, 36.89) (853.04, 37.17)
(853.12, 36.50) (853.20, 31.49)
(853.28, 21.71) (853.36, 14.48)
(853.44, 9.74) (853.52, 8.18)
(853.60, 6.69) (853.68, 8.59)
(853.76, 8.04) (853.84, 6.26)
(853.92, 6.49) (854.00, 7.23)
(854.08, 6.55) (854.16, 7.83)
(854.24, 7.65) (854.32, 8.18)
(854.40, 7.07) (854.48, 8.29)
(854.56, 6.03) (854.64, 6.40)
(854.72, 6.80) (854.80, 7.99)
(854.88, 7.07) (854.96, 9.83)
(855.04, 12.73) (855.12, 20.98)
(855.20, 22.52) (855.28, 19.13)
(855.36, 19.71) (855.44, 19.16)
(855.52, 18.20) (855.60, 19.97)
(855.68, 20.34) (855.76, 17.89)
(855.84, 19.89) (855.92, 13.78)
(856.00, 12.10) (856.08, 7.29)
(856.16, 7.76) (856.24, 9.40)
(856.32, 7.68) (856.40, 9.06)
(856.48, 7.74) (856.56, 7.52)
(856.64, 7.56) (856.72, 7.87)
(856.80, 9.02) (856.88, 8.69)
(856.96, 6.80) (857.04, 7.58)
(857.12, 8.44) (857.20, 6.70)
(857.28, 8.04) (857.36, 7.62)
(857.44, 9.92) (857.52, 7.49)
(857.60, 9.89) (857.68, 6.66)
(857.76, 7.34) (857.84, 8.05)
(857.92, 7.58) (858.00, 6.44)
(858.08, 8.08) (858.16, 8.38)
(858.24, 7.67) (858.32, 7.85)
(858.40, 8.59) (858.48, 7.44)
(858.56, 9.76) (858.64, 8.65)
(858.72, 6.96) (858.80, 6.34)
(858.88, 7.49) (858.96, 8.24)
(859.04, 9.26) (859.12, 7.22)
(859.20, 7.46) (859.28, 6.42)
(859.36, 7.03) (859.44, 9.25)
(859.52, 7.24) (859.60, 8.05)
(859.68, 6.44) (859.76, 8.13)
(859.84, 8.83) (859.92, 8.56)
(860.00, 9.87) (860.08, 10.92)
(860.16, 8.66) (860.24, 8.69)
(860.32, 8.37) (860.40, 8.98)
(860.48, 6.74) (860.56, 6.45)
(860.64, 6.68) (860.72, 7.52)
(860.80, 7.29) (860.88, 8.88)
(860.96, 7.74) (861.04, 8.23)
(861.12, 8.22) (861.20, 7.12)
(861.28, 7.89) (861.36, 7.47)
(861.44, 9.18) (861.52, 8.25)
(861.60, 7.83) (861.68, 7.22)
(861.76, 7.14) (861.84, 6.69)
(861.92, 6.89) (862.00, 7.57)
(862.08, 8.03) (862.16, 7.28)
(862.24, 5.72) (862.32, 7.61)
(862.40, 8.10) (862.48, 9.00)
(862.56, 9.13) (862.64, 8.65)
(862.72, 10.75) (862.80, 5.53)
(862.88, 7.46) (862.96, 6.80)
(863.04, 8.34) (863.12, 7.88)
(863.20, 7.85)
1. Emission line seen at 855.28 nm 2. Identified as [N II] 6583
